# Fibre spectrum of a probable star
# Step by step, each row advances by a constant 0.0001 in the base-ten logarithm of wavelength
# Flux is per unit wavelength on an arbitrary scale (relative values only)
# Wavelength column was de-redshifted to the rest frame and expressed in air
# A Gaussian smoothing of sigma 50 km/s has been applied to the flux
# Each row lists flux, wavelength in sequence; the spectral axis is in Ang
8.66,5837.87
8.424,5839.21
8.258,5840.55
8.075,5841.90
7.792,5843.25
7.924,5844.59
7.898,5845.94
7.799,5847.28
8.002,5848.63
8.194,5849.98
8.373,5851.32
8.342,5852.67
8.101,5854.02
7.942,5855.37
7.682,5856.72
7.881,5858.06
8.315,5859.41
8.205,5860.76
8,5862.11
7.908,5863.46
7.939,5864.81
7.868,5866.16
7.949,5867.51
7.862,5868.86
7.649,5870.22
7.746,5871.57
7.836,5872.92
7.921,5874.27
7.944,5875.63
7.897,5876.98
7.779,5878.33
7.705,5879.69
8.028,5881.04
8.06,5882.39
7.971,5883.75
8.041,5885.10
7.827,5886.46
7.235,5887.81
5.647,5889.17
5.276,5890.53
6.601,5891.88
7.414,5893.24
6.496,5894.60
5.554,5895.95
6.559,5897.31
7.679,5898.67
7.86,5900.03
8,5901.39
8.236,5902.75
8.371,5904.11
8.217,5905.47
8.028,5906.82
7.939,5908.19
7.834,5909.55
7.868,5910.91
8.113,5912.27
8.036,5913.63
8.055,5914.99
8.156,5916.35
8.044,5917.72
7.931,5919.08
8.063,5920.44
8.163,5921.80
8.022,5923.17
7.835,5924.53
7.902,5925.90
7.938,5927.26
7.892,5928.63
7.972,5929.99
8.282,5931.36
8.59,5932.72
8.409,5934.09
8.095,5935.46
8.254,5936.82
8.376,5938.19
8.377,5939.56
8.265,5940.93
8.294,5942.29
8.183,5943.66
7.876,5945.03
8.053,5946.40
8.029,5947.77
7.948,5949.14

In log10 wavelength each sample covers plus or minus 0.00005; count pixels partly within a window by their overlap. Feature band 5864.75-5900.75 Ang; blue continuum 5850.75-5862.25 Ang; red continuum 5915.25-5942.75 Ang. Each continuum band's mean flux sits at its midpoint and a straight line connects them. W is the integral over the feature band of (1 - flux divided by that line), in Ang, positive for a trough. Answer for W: 3.1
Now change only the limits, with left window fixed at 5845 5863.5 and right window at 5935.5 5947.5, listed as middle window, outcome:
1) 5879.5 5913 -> 2.7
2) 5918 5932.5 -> 0.3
